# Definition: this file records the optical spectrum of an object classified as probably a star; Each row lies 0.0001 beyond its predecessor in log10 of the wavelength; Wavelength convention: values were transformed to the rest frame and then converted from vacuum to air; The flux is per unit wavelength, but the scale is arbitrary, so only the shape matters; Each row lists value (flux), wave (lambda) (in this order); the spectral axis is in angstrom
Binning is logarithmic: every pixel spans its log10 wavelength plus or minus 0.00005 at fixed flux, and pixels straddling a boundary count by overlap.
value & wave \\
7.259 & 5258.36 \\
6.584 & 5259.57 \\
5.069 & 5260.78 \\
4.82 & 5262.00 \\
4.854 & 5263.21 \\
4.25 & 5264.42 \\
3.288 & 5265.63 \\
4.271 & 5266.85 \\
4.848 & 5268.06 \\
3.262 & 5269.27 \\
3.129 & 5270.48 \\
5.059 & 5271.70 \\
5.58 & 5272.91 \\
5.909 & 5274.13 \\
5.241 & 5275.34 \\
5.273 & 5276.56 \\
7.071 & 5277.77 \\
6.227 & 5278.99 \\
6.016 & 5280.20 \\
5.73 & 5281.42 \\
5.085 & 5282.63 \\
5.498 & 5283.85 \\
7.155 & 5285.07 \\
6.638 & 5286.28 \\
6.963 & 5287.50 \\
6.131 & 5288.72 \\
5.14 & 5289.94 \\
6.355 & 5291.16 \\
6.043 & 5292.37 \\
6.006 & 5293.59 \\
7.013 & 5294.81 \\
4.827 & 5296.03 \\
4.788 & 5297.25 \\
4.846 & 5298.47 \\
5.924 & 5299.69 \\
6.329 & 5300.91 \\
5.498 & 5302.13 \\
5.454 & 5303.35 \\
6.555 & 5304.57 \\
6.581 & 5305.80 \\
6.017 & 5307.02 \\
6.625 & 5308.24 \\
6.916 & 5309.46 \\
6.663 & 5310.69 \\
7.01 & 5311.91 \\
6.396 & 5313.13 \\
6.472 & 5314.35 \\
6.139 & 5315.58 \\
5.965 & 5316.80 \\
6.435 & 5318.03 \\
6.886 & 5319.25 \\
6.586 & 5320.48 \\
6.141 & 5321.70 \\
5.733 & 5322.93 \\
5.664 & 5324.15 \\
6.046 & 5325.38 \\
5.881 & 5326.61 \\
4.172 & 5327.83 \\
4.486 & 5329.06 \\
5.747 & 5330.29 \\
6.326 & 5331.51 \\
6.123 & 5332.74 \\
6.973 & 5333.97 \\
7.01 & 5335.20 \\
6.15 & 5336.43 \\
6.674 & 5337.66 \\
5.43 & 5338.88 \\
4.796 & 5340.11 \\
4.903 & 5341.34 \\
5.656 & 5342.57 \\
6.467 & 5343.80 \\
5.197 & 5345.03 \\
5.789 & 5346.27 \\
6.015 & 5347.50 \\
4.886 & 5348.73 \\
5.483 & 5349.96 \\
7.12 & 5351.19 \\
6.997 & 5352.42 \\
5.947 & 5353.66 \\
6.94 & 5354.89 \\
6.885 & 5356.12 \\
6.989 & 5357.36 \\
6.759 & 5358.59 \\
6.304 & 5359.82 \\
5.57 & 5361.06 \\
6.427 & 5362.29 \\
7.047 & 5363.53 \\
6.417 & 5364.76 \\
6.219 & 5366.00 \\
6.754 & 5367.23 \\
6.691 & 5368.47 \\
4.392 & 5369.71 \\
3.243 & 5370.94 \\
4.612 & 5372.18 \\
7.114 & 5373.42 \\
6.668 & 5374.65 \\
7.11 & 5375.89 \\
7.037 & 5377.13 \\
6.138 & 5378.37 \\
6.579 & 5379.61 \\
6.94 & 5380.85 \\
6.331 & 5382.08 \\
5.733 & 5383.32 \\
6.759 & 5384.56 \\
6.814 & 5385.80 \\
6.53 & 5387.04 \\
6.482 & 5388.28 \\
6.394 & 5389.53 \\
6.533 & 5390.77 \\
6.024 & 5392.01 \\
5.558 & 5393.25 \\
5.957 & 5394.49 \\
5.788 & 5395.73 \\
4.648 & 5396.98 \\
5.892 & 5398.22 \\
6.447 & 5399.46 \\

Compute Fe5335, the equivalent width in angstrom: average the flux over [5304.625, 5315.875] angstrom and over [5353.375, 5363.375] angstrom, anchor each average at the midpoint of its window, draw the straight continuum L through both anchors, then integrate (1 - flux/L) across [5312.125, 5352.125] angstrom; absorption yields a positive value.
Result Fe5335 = 3.6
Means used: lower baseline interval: 6.54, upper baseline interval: 6.52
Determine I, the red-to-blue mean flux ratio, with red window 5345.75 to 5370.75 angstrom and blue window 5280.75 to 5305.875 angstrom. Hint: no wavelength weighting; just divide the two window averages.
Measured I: 1.05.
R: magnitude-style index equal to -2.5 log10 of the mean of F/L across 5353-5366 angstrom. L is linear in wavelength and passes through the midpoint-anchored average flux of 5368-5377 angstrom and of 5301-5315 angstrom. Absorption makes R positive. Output -0.11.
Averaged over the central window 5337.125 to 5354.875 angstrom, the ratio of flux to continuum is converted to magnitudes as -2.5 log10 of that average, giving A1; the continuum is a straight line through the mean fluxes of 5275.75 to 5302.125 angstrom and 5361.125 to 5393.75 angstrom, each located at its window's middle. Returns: 0.05 mag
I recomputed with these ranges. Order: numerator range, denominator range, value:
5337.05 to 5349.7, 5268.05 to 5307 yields 0.98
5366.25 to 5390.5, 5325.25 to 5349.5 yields 1.09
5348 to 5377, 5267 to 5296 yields 1.10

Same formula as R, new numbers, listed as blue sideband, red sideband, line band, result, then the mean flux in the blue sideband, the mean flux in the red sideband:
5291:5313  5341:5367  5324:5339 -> 0.04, 6.08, 6.21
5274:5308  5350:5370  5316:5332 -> 0.06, 5.95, 6.47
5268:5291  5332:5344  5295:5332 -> -0.03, 5.61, 6.01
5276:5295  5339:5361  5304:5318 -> -0.07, 6.13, 6.04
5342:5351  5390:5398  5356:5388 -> -0.10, 5.71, 5.77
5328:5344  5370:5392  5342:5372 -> -0.01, 5.84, 6.26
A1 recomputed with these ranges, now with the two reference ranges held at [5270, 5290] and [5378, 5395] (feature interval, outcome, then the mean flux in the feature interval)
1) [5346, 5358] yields -0.03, 6.32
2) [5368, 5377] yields 0.10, 5.75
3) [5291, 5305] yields 0.02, 5.78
